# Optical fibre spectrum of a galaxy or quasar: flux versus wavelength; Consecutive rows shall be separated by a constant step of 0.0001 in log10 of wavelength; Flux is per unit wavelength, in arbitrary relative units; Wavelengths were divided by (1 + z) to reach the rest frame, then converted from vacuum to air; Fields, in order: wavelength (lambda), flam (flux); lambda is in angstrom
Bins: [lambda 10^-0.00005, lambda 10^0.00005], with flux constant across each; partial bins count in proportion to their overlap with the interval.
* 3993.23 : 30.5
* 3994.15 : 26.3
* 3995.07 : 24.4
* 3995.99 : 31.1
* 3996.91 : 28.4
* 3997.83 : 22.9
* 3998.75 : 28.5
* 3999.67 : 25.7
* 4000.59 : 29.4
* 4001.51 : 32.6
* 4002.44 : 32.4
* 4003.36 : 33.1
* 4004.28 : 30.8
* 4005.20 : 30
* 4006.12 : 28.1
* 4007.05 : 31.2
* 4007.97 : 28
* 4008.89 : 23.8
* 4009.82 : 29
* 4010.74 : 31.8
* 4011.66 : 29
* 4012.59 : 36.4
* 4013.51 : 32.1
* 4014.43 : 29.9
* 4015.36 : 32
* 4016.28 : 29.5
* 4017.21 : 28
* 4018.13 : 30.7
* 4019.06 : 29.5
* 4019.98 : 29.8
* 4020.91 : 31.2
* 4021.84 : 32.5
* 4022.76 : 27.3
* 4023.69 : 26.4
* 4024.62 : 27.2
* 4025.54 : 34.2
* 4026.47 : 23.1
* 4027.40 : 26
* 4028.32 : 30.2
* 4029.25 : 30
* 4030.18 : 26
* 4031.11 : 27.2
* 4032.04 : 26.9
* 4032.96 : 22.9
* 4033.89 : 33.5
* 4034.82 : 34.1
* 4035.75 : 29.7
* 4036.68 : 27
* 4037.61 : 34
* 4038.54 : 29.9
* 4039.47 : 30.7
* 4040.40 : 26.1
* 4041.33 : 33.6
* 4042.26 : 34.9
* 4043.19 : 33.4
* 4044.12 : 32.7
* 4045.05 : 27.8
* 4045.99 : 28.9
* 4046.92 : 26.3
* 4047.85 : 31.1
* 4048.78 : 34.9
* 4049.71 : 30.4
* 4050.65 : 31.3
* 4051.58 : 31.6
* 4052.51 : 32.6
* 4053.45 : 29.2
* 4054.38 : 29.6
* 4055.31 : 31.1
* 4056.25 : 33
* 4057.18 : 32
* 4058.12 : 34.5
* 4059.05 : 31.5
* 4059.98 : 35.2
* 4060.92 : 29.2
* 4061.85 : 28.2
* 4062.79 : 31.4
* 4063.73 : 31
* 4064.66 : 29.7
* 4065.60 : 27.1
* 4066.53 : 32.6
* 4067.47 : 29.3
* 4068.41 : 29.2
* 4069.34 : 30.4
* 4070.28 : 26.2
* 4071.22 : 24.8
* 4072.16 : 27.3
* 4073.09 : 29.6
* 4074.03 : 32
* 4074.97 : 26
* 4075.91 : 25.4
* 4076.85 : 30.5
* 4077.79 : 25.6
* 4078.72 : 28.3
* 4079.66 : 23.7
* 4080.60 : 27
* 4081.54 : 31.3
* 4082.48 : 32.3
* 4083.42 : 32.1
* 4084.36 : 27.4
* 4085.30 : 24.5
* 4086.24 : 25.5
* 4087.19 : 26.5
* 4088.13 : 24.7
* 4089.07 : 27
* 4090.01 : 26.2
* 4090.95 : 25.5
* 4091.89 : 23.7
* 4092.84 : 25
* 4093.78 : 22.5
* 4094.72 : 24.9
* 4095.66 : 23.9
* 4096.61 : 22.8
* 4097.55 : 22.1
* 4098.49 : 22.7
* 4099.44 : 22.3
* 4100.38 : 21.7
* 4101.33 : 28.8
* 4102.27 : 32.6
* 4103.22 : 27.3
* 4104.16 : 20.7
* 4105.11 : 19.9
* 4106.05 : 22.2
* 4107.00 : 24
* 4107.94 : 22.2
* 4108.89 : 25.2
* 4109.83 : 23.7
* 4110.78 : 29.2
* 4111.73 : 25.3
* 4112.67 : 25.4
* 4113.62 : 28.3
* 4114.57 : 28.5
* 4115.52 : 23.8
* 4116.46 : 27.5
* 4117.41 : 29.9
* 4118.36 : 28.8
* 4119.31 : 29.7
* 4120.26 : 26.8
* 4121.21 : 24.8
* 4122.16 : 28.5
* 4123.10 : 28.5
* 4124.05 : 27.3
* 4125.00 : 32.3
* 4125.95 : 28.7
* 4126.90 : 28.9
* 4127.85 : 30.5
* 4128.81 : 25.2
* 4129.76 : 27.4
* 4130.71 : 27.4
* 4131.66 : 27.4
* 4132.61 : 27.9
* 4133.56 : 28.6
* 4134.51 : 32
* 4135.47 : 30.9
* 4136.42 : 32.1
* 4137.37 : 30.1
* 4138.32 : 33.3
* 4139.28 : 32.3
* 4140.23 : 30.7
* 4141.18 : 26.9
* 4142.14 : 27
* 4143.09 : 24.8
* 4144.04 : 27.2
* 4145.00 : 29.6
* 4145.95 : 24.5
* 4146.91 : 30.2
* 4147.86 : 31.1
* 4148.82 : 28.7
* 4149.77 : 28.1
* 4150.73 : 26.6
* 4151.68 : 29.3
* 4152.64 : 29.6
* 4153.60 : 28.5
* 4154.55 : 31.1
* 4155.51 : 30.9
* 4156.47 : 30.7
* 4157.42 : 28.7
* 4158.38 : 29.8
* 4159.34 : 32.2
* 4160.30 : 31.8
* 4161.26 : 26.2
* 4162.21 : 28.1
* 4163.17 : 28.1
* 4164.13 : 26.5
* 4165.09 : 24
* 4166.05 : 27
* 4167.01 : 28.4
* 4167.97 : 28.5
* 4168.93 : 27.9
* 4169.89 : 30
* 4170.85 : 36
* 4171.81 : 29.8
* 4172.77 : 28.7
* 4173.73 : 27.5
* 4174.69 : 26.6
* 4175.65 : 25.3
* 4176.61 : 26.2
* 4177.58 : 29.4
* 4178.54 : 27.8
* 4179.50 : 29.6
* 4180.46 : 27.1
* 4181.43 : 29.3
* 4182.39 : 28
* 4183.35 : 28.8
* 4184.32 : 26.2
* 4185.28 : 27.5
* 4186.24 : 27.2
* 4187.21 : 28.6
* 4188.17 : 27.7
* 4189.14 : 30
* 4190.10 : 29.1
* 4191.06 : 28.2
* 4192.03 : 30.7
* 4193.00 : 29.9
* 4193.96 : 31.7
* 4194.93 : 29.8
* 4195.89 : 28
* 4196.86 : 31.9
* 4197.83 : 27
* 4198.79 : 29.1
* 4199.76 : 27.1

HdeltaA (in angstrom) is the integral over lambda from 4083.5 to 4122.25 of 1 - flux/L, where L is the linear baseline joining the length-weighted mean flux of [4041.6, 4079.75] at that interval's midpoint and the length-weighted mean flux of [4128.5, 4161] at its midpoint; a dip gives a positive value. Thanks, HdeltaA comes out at 5.5 angstrom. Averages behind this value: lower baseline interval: 30.1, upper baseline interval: 29.2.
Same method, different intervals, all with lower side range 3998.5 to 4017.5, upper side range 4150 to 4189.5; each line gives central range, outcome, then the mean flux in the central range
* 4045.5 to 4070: -1.0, 30.8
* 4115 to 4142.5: 0.1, 28.8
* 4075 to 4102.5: 3.1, 26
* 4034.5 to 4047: -0.4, 30.7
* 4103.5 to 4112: 1.6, 23.6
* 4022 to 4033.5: 0.9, 27.5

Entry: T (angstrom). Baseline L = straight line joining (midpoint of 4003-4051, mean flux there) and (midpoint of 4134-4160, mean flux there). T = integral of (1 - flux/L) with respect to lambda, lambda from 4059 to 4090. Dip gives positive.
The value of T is 1.3 angstrom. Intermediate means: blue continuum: 29.9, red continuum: 29.5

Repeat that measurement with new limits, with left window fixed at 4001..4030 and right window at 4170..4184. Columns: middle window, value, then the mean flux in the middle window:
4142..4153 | 0.28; 28.1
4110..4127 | 0.72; 27.8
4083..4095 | 1.42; 25.8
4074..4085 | 0.40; 28.3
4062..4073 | 0.16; 29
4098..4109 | 1.91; 24.1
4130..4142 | -0.39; 29.8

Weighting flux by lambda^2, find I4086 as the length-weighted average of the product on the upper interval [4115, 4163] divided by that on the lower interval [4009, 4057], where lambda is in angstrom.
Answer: 1.01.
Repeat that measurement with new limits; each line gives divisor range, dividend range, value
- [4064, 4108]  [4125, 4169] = 1.13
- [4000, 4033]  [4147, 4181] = 1.05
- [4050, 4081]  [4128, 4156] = 1.02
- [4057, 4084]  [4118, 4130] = 0.99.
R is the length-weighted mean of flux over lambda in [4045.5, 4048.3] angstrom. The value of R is 28.7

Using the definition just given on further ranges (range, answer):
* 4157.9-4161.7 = 30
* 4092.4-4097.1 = 23.8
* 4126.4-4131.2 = 27.8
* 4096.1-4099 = 22.5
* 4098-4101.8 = 23.9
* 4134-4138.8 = 31.6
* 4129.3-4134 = 27.8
